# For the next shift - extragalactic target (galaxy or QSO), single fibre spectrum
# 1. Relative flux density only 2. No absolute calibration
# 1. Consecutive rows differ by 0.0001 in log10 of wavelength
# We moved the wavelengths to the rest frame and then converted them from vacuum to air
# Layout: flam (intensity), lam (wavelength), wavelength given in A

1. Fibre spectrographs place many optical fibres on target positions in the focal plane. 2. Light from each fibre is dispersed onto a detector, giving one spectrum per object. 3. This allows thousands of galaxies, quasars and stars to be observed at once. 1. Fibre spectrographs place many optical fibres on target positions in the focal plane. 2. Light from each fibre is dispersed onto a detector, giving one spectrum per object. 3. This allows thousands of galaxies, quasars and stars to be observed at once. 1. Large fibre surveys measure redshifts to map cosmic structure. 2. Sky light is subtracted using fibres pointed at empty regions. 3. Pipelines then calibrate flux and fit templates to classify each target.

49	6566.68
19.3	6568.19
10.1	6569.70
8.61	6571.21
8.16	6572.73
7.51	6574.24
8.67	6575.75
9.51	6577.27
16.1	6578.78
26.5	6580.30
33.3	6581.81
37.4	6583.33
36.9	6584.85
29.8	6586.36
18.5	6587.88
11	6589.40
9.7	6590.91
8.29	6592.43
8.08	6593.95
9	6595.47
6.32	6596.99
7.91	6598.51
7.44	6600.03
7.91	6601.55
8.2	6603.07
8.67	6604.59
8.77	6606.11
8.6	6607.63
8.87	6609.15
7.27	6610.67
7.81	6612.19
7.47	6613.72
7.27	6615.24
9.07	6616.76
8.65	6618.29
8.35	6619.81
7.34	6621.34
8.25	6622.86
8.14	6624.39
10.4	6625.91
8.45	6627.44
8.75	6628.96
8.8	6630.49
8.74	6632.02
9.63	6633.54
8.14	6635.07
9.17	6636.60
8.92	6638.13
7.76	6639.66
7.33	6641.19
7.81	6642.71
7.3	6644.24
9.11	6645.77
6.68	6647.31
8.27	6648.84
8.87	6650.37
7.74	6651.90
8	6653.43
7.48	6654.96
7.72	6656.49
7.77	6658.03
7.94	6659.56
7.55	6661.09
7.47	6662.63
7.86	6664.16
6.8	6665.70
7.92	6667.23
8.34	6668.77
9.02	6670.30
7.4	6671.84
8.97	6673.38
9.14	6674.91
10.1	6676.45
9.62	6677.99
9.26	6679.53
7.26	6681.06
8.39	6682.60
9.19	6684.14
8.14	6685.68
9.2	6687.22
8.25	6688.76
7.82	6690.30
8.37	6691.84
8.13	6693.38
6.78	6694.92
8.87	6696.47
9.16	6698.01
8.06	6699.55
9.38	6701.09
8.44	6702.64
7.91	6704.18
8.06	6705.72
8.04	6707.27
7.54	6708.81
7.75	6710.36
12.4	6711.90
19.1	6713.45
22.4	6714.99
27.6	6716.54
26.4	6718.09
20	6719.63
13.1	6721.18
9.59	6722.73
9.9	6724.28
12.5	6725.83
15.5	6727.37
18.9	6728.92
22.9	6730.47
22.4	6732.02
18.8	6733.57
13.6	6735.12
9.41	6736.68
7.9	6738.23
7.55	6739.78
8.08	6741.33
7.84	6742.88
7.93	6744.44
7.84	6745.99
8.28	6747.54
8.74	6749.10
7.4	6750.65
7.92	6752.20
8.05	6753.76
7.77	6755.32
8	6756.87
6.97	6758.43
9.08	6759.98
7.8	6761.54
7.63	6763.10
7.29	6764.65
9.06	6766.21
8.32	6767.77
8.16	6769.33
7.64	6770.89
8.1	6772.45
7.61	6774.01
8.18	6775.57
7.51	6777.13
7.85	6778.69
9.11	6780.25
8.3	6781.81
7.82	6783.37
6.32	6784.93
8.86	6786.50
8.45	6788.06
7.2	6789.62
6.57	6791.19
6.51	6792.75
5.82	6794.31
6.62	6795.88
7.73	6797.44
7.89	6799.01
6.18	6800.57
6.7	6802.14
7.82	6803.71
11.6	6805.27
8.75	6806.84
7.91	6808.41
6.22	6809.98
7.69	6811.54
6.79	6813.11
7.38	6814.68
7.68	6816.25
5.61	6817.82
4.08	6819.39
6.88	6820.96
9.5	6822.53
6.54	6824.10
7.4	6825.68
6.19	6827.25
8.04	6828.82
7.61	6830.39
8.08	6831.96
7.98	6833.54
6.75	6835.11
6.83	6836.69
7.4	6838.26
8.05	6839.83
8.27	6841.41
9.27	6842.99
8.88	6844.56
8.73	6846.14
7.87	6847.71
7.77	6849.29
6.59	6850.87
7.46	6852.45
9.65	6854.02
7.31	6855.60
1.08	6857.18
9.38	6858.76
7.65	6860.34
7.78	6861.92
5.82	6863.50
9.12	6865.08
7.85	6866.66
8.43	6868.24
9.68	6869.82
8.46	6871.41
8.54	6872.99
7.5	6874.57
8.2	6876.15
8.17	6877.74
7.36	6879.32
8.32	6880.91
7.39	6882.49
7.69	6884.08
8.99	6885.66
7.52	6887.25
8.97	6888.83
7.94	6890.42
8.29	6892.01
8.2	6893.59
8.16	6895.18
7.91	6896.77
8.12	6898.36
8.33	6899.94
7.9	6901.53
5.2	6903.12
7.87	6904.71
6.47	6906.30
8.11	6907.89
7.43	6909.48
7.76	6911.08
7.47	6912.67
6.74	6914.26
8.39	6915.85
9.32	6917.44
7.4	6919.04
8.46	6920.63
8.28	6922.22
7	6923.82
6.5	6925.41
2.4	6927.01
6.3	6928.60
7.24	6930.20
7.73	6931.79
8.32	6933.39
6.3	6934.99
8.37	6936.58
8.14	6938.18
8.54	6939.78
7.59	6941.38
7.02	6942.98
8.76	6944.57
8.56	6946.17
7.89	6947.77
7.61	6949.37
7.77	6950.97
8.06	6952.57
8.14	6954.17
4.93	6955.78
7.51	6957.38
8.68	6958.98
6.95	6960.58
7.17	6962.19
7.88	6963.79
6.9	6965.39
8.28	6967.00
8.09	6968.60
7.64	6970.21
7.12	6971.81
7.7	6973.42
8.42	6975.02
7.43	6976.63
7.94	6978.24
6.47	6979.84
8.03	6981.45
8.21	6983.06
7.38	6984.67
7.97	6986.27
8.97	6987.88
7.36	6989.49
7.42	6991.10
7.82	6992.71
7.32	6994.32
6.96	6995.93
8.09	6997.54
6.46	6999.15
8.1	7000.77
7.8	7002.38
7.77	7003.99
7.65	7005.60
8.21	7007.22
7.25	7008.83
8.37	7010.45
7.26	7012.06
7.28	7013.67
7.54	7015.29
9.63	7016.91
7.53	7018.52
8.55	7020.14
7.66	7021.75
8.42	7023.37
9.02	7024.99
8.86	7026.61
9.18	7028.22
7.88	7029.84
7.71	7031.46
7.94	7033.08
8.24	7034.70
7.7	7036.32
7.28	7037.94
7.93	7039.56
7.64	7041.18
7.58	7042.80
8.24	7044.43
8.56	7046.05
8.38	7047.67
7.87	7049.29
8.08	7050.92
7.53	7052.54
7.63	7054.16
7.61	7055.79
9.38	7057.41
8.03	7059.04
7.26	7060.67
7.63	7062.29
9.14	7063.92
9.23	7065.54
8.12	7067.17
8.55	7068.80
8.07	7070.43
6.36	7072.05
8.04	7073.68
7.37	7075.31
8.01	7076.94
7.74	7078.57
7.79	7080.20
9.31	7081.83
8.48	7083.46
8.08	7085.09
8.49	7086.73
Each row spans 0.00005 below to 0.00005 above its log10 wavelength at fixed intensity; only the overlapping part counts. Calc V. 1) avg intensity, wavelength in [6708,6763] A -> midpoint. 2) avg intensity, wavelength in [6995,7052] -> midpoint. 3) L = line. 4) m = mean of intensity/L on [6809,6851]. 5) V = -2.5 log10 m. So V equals 0.420 mag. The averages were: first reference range 12.4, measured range 7.43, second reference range 7.96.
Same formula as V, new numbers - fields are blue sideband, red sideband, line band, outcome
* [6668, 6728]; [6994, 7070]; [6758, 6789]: 0.27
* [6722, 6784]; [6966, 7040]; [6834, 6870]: 0.18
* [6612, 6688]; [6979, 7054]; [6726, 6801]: -0.13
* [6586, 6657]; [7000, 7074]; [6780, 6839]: 0.15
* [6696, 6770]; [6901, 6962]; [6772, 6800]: 0.34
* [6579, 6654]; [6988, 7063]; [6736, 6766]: 0.25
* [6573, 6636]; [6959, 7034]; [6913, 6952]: 0.13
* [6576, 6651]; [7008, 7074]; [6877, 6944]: 0.18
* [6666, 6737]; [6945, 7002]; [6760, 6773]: 0.31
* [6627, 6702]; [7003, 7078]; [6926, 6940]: 0.16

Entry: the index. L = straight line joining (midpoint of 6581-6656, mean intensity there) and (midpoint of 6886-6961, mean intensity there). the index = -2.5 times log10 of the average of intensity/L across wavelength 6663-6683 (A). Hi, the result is 0.19 mag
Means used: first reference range 10.6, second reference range 7.6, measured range 8.45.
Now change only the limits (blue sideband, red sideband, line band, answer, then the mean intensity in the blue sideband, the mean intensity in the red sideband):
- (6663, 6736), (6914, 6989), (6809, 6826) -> 0.37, 11.6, 7.59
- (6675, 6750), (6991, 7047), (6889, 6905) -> 0.19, 11.5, 7.92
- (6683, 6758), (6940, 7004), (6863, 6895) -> 0.11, 11.4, 7.66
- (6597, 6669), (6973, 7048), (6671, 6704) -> -0.06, 8.12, 7.89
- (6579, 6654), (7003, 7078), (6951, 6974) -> 0.15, 11.1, 8.02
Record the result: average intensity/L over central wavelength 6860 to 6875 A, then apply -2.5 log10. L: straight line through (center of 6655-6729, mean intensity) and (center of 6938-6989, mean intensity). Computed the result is 0.074 mag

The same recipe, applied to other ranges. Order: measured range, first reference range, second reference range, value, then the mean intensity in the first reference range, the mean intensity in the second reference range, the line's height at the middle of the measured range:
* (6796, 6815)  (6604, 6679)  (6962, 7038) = 0.05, 8.28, 7.84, 8.08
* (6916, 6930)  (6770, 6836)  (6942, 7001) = 0.08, 7.46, 7.64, 7.59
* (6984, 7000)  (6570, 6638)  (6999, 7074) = 0.11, 11.6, 8.02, 8.38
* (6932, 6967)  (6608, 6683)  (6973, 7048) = 0.04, 8.25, 7.89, 7.95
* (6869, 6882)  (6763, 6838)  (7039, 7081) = -0.08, 7.51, 7.99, 7.65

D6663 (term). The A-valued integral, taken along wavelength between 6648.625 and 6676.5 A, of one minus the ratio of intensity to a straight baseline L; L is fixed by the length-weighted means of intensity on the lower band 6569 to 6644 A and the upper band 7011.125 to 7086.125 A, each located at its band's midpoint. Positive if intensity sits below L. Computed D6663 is 7.14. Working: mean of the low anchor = 11.3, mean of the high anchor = 8.07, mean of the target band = 8.07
